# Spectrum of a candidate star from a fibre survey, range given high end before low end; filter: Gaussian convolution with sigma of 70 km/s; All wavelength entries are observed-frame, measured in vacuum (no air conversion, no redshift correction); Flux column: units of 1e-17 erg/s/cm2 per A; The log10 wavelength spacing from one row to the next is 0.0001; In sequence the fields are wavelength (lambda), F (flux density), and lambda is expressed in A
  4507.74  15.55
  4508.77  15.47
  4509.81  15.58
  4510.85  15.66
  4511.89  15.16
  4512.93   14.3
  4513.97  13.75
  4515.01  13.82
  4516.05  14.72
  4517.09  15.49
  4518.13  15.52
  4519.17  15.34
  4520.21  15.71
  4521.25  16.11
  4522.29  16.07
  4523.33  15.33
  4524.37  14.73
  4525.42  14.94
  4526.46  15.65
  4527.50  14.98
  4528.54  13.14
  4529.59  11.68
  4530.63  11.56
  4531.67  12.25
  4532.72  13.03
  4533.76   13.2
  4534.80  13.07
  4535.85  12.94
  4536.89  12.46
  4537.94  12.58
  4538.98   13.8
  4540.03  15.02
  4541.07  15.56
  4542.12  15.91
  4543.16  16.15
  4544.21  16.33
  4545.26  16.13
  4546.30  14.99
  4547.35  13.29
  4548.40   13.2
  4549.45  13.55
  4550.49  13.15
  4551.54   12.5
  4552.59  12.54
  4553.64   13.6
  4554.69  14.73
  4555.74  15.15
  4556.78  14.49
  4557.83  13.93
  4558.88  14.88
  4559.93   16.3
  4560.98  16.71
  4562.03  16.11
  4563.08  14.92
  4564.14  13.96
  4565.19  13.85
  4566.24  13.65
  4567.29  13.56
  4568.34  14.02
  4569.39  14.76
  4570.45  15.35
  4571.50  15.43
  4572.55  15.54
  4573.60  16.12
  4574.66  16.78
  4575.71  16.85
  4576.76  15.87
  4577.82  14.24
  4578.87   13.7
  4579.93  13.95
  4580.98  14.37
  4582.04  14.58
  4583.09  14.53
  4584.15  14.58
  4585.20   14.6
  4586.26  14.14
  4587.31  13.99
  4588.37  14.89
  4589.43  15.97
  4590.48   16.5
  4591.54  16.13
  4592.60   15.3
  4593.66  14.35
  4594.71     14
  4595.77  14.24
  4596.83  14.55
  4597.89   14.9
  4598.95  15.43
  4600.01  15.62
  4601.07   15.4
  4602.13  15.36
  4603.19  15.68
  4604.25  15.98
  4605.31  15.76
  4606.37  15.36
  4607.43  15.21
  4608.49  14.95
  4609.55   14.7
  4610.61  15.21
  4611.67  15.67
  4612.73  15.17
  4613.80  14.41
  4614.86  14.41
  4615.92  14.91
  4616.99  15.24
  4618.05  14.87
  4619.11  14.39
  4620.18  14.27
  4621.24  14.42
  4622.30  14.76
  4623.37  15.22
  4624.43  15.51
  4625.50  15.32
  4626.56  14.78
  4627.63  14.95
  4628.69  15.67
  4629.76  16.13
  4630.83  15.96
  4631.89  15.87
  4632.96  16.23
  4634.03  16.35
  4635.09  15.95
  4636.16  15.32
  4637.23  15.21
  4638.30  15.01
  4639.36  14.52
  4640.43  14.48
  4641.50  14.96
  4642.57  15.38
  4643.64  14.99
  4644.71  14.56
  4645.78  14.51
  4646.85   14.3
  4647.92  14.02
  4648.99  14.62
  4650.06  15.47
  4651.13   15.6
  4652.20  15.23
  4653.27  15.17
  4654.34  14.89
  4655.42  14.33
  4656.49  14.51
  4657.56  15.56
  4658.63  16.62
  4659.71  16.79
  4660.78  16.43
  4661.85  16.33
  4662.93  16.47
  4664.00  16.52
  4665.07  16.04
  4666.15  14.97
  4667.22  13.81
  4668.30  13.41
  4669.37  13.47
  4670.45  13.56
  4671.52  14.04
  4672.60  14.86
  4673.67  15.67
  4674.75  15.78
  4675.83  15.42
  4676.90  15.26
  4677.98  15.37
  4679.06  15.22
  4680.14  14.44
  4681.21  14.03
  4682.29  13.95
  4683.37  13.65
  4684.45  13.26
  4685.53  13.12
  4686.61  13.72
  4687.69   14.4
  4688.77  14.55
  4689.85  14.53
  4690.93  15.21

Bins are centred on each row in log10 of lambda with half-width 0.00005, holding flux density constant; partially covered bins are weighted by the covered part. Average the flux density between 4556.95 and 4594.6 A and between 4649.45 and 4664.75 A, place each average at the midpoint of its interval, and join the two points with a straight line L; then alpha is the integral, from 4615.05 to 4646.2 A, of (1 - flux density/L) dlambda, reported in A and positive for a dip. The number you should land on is 0.6 A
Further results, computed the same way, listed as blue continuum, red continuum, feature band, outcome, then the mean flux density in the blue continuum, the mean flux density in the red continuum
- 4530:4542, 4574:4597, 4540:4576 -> -2.0 A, 13.3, 14.9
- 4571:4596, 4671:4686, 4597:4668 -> -2.1 A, 15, 14.6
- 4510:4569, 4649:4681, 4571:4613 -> -1.2 A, 14.4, 15.2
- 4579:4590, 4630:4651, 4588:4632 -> -1.0 A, 14.5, 15.2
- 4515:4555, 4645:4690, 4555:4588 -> -1.1 A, 14.2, 14.9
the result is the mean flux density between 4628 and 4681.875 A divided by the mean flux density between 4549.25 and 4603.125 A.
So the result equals 1.03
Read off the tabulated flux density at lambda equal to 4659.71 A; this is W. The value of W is 16.79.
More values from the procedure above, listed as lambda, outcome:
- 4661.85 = 16.33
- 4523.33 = 15.33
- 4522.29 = 16.07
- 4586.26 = 14.14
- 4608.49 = 14.95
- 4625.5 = 15.32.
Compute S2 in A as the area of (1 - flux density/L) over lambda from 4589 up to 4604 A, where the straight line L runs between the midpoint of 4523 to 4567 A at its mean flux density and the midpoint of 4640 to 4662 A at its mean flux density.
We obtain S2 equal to -0.6 A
